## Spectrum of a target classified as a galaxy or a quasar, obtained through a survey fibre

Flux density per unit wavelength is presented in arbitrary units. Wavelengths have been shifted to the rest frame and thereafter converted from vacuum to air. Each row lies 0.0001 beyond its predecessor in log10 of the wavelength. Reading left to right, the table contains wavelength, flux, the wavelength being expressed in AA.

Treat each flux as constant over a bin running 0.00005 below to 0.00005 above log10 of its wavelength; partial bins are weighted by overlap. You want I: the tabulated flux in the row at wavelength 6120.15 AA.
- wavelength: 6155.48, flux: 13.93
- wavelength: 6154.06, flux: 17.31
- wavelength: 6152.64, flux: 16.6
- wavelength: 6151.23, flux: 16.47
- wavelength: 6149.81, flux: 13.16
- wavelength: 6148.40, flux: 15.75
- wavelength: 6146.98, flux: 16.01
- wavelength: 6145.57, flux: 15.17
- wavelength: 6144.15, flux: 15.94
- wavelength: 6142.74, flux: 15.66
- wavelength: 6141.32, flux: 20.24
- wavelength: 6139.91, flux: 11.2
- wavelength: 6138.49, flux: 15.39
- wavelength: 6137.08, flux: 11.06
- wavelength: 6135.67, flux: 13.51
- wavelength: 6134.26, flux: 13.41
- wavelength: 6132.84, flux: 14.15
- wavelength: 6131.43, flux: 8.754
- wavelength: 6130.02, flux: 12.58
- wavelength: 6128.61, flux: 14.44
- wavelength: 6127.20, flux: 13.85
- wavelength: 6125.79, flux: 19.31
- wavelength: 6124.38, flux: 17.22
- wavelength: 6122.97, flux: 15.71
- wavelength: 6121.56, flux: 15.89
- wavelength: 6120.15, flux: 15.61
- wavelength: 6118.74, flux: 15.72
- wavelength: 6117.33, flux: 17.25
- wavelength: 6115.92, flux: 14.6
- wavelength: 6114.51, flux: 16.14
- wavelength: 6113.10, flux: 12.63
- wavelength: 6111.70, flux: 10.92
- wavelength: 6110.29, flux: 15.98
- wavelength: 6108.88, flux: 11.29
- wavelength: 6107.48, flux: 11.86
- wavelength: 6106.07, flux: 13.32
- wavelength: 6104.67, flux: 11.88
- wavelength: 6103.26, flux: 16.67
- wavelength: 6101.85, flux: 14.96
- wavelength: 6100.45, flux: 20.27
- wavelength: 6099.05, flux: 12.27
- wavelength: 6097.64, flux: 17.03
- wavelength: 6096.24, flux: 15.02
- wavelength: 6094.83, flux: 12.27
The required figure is 15.61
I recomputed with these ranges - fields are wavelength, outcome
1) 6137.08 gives 11.06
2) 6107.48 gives 11.86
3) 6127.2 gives 13.85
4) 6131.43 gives 8.754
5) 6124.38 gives 17.22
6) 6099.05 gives 12.27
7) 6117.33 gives 17.25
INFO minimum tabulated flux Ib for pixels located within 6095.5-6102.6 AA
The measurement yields 12.27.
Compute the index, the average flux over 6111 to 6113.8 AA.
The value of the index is 11.8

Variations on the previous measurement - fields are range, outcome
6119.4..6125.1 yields 16.1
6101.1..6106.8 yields 14.2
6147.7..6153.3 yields 15.5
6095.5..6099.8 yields 14.8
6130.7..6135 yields 12.1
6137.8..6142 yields 15.6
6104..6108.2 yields 12.4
